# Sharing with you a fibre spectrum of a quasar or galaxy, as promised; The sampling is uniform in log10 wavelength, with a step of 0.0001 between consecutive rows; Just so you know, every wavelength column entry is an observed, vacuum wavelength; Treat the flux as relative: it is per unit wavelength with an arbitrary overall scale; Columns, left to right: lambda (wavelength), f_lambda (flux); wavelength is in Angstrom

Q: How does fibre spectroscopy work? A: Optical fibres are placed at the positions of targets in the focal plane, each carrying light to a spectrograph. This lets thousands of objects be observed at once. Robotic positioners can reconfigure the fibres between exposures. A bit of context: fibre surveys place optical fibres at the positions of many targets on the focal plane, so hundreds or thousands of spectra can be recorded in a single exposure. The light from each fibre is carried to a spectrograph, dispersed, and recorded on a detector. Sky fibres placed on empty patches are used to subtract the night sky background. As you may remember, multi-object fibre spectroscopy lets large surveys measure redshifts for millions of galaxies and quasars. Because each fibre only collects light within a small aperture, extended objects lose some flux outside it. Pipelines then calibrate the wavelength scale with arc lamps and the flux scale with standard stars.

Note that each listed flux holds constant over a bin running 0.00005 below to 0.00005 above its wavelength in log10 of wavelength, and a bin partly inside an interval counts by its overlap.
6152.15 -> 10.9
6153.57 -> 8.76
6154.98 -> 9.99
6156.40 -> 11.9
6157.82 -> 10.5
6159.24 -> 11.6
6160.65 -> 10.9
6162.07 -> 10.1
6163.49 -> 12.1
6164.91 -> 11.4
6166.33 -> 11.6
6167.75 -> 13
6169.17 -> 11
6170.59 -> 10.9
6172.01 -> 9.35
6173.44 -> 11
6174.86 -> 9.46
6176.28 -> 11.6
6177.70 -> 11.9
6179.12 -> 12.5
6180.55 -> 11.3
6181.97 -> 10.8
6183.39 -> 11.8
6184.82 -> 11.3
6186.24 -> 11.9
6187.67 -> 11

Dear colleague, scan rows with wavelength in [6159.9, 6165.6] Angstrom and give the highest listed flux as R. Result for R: 12.1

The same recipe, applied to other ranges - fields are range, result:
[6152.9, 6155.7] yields 9.99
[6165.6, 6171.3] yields 13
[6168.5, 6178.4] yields 11.9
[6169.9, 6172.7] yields 10.9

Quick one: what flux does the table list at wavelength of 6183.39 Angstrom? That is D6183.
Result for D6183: 11.8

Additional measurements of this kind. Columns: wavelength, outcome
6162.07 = 10.1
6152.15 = 10.9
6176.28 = 11.6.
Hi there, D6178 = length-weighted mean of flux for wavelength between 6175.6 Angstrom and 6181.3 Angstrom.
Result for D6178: 11.8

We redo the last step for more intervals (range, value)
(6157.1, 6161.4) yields 11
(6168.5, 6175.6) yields 10.3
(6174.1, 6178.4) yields 11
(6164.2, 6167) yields 11.5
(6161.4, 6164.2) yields 11.1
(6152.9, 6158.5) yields 10.3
